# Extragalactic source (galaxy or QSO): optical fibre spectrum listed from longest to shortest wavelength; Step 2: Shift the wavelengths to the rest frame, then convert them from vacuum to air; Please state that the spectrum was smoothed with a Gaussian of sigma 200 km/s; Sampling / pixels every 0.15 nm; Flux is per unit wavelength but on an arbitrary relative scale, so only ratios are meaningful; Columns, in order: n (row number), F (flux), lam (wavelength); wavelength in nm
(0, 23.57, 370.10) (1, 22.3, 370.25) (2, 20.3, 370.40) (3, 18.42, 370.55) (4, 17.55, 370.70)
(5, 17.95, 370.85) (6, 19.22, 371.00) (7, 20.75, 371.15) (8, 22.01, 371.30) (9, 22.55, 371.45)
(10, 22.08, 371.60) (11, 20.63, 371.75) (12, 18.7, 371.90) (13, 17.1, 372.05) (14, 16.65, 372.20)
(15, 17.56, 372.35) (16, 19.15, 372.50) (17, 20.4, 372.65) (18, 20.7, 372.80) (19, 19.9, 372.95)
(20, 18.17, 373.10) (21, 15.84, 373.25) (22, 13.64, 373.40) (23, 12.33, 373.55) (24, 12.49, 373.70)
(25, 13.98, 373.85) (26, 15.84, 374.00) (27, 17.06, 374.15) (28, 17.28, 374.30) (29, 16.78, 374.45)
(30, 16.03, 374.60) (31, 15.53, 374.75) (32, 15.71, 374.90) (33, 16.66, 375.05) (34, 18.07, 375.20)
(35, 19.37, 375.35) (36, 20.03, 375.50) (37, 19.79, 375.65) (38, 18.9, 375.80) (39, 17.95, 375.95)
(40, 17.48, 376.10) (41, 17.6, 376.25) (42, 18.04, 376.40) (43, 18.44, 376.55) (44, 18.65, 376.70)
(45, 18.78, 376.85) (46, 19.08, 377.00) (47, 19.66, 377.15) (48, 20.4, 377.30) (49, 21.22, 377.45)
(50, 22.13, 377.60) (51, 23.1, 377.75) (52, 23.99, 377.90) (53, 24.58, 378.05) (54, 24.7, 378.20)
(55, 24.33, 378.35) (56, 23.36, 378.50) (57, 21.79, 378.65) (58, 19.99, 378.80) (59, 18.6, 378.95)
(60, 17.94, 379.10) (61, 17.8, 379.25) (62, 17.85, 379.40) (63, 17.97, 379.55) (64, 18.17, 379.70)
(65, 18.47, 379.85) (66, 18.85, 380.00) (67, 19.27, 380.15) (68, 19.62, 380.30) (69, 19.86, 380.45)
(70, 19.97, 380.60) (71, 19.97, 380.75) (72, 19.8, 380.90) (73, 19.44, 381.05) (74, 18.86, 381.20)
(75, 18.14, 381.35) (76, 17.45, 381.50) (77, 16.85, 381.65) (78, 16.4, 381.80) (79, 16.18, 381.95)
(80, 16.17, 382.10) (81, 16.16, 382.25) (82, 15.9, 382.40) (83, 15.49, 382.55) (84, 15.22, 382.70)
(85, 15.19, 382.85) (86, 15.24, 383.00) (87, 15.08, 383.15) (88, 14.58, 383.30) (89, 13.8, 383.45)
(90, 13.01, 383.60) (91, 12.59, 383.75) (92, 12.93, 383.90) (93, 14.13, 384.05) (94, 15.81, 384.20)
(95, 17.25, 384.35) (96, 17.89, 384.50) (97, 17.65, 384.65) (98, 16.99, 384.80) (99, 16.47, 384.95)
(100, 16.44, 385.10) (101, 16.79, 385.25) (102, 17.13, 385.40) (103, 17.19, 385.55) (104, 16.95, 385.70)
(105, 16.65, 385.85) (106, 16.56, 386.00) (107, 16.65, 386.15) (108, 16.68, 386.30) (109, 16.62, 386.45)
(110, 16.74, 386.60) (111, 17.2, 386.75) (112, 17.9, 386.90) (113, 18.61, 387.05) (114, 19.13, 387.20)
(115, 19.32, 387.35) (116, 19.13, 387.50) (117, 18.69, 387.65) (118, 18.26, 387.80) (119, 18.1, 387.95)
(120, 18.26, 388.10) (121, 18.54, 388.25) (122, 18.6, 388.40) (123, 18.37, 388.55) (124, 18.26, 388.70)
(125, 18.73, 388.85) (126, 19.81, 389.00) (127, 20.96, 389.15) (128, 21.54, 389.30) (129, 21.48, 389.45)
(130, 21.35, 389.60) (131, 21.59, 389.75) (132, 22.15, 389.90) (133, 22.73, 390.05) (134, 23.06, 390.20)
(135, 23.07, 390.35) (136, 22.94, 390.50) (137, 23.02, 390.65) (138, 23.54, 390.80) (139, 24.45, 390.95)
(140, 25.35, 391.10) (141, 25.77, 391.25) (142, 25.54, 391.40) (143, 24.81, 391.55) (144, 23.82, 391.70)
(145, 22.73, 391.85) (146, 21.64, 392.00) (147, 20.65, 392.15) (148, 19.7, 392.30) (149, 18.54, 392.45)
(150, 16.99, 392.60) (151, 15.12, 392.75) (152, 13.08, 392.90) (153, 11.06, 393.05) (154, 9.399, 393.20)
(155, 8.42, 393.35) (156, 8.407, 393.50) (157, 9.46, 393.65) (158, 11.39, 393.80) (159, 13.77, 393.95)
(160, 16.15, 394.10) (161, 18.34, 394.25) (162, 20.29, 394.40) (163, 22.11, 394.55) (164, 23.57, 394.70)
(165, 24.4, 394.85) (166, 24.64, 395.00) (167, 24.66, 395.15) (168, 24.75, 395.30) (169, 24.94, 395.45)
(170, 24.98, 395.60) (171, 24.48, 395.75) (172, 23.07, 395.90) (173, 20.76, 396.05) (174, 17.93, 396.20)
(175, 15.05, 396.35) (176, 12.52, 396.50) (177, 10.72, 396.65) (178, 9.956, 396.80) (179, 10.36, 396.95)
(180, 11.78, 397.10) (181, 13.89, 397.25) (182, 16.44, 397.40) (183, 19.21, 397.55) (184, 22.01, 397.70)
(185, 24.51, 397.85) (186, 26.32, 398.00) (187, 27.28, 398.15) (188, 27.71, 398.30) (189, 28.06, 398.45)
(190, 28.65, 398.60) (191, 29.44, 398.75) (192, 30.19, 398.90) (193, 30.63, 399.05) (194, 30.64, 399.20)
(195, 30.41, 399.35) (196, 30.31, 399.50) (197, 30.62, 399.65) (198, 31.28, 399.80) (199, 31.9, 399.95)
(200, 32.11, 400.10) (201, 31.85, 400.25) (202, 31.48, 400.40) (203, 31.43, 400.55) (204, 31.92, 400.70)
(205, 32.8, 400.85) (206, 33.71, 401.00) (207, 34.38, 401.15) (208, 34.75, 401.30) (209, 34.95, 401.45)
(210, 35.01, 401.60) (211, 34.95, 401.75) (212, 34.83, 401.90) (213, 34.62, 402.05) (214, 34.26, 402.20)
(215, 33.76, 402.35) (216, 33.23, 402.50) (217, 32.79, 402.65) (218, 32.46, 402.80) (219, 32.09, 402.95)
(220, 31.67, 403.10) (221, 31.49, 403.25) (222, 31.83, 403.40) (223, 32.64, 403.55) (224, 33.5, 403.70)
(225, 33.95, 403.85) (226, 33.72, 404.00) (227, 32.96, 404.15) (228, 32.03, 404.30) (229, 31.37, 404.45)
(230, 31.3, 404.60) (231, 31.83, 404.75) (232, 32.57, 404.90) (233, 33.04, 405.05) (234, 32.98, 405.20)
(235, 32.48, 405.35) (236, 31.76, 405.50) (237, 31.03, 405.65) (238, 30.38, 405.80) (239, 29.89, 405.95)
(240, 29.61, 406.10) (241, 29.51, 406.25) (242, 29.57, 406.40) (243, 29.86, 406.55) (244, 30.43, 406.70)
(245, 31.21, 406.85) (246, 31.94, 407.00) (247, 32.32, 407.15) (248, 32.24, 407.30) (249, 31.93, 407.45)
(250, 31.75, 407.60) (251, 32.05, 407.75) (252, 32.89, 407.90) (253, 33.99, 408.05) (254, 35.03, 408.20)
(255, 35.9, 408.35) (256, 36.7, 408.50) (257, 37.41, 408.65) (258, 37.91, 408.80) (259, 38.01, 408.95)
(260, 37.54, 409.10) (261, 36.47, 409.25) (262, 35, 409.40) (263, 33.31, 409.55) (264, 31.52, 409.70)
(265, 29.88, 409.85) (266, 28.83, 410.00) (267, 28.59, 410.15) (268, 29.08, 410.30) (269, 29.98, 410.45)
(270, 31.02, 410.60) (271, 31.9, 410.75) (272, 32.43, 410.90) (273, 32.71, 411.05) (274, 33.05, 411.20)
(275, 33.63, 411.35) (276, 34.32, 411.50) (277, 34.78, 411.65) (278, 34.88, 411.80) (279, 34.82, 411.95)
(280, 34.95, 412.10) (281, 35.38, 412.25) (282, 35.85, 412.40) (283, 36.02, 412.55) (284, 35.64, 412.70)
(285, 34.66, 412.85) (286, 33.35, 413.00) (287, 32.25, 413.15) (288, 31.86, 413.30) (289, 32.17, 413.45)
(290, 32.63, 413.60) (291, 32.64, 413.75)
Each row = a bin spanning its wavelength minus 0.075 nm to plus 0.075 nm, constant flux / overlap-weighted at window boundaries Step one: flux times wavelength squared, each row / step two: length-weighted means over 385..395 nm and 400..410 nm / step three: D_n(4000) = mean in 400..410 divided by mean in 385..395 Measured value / 1.88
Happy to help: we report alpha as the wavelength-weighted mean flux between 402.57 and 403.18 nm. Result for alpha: 32.3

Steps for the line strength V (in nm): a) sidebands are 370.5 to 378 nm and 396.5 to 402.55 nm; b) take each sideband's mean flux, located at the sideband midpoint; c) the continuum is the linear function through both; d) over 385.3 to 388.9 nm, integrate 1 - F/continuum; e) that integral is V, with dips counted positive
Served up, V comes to 0.84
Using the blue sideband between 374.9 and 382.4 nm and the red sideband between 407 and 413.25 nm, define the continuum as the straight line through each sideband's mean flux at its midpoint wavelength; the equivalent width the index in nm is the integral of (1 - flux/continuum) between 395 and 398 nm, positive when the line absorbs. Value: 0.93 nm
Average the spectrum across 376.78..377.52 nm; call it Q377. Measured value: 19.8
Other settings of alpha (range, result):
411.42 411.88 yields 34.7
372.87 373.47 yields 16.9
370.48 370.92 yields 18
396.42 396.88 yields 11.1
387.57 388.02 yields 18.4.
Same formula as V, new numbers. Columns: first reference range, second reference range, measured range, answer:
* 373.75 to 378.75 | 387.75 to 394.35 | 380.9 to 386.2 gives 0.82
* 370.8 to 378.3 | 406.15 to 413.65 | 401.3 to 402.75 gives -0.21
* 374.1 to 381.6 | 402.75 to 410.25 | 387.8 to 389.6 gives 0.37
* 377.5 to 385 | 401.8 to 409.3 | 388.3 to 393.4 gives 0.76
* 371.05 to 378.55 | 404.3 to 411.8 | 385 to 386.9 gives 0.54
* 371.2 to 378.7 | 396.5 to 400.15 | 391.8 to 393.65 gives 0.62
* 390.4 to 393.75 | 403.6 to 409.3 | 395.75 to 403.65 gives -0.31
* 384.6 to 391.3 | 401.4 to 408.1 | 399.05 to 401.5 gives -0.27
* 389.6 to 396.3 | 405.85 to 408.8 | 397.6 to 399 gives -0.13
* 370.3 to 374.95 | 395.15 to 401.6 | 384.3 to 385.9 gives 0.34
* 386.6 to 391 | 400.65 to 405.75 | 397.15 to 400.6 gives 0.21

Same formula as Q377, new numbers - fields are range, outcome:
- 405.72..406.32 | 29.9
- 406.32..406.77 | 29.9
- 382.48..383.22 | 15.2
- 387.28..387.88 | 18.8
